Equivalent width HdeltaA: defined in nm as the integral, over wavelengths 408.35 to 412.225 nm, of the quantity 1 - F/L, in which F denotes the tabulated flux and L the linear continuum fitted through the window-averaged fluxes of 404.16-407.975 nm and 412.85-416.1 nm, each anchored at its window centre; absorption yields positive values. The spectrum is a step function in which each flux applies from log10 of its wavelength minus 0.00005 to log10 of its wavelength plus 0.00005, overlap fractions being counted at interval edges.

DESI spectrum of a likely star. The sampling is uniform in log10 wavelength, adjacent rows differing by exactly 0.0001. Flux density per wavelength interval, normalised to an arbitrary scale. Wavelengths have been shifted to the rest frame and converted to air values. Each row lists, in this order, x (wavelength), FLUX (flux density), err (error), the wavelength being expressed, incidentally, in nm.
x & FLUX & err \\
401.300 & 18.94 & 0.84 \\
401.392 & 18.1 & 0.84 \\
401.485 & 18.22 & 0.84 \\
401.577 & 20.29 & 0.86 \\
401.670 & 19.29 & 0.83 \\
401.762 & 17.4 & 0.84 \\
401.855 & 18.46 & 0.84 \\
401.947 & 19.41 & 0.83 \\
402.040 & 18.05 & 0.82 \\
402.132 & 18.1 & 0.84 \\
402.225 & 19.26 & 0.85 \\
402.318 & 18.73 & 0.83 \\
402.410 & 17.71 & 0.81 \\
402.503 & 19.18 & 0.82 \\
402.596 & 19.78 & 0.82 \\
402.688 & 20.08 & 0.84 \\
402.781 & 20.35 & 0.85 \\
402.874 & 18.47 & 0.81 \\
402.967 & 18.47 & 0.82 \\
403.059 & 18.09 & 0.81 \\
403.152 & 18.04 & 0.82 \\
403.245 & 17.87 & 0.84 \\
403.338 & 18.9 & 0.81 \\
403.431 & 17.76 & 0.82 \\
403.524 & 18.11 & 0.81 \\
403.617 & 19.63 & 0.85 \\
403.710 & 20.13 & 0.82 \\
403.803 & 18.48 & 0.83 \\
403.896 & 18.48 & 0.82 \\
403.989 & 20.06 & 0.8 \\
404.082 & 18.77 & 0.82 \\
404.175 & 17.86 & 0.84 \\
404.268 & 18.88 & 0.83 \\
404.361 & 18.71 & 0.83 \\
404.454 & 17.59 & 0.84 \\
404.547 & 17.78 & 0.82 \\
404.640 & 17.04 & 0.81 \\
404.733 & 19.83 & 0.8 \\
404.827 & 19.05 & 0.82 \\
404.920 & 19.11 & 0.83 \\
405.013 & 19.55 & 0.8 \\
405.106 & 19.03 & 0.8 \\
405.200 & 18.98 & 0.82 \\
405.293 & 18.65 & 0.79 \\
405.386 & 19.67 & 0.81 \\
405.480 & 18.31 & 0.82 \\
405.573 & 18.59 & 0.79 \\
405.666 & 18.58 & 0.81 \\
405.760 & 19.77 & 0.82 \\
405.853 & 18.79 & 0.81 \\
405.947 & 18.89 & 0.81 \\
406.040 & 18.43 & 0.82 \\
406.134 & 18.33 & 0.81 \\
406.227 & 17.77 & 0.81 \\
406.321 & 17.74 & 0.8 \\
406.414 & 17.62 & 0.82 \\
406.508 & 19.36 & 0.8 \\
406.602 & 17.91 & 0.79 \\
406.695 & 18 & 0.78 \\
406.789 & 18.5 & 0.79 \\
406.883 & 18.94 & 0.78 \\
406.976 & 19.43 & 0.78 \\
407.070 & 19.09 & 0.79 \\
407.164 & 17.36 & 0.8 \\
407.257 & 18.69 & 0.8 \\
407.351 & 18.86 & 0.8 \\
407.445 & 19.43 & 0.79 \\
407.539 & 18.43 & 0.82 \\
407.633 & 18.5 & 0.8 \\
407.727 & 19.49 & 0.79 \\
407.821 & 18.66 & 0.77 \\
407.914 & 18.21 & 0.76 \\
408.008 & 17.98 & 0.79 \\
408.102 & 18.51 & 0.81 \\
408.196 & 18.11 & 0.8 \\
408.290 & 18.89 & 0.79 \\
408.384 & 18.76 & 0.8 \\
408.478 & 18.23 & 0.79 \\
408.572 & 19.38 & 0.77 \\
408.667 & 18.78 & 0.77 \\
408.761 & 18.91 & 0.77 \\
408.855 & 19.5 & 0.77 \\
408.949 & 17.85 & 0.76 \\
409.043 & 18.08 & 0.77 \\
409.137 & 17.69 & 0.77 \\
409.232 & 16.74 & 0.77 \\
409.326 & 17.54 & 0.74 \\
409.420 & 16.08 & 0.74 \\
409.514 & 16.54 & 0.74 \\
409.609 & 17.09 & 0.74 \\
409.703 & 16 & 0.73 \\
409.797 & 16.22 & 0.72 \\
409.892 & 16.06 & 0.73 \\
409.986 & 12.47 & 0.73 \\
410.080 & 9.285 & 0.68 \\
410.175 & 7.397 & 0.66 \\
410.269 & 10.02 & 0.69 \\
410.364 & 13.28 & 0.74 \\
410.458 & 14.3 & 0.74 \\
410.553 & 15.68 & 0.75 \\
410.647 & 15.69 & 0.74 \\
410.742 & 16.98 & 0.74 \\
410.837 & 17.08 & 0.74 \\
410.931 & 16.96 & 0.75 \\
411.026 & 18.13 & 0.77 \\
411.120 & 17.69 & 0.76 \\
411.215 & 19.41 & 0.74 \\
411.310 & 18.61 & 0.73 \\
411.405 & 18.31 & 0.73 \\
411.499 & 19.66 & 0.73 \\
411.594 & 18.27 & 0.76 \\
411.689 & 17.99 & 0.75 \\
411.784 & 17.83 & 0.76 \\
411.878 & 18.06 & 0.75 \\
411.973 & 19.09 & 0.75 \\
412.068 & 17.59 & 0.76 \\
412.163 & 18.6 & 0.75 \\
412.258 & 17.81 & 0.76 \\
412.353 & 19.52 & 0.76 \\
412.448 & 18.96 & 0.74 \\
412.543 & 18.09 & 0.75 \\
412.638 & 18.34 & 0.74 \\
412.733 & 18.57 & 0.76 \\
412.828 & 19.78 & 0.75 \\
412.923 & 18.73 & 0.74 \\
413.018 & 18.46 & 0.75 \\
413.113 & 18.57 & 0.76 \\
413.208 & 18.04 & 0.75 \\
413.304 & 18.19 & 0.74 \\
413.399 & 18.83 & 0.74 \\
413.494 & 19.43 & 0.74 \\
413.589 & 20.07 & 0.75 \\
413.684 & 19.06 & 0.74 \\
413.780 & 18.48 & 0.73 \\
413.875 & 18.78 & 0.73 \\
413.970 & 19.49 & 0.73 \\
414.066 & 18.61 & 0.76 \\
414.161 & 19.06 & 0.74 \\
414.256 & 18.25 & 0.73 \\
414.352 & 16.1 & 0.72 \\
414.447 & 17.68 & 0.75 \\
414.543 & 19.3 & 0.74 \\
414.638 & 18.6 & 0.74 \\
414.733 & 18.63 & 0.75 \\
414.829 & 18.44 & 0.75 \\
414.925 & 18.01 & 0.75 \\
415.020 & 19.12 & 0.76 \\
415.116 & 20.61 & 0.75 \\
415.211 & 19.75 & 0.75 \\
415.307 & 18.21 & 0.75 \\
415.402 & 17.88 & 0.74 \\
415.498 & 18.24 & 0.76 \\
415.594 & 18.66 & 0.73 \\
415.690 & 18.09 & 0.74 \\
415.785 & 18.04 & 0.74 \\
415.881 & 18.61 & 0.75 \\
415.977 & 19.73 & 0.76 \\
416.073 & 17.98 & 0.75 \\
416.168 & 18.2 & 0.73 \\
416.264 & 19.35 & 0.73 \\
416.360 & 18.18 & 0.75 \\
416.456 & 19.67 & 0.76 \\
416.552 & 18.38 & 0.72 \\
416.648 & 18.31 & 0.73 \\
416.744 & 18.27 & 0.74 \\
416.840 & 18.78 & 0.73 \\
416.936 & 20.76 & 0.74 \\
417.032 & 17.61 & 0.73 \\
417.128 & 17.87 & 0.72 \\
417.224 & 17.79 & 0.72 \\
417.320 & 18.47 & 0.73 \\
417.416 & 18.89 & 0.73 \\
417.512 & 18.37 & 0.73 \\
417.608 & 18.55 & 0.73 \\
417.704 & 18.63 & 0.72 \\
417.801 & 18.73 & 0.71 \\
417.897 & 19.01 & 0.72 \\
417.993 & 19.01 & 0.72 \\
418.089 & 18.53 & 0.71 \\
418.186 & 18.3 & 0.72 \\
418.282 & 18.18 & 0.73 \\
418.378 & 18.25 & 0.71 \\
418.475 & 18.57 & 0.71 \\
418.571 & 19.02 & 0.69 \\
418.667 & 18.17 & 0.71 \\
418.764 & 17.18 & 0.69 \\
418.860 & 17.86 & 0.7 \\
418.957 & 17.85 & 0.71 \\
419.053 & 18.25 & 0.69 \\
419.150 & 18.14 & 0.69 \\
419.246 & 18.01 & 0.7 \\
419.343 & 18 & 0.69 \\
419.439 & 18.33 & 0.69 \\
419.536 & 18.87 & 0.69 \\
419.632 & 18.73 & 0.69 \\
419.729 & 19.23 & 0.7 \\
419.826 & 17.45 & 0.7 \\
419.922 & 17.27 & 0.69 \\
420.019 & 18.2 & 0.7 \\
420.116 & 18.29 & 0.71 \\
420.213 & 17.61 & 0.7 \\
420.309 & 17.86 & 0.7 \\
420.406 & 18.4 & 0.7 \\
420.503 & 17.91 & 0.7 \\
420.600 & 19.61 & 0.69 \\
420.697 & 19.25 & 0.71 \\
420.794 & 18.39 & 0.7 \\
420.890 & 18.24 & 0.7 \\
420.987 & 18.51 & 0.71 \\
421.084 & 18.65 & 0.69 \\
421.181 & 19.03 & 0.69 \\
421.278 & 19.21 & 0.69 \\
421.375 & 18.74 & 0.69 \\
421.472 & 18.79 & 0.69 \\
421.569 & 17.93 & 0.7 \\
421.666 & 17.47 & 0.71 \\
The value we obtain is 0.39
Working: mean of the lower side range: 18.6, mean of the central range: 16.8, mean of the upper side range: 18.7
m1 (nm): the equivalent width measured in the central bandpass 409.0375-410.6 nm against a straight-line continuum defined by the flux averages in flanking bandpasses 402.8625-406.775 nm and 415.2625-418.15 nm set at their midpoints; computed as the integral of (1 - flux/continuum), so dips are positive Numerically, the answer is 0.33 nm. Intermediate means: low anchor 18.6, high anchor 18.6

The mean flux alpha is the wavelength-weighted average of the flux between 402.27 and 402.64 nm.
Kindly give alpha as 18.8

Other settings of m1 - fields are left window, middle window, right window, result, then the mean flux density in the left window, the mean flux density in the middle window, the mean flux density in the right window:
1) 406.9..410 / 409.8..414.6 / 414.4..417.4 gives 0.24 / 18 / 17.4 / 18.6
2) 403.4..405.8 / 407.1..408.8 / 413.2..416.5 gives 0.01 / 18.8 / 18.6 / 18.7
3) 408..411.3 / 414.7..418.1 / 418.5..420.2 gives -0.19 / 16.5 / 18.6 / 18.2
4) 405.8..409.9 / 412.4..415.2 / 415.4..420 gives -0.06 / 18.2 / 18.7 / 18.4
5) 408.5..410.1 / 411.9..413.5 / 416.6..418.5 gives -0.09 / 16.9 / 18.6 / 18.5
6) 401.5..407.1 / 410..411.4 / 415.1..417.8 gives 0.27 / 18.7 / 15.1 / 18.6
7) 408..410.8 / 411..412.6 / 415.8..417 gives -0.12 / 16.2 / 18.5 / 18.8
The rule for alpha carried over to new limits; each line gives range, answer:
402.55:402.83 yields 20.1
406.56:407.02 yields 18.6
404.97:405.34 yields 19.1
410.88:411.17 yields 17.6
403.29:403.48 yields 18.3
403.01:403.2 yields 18.1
